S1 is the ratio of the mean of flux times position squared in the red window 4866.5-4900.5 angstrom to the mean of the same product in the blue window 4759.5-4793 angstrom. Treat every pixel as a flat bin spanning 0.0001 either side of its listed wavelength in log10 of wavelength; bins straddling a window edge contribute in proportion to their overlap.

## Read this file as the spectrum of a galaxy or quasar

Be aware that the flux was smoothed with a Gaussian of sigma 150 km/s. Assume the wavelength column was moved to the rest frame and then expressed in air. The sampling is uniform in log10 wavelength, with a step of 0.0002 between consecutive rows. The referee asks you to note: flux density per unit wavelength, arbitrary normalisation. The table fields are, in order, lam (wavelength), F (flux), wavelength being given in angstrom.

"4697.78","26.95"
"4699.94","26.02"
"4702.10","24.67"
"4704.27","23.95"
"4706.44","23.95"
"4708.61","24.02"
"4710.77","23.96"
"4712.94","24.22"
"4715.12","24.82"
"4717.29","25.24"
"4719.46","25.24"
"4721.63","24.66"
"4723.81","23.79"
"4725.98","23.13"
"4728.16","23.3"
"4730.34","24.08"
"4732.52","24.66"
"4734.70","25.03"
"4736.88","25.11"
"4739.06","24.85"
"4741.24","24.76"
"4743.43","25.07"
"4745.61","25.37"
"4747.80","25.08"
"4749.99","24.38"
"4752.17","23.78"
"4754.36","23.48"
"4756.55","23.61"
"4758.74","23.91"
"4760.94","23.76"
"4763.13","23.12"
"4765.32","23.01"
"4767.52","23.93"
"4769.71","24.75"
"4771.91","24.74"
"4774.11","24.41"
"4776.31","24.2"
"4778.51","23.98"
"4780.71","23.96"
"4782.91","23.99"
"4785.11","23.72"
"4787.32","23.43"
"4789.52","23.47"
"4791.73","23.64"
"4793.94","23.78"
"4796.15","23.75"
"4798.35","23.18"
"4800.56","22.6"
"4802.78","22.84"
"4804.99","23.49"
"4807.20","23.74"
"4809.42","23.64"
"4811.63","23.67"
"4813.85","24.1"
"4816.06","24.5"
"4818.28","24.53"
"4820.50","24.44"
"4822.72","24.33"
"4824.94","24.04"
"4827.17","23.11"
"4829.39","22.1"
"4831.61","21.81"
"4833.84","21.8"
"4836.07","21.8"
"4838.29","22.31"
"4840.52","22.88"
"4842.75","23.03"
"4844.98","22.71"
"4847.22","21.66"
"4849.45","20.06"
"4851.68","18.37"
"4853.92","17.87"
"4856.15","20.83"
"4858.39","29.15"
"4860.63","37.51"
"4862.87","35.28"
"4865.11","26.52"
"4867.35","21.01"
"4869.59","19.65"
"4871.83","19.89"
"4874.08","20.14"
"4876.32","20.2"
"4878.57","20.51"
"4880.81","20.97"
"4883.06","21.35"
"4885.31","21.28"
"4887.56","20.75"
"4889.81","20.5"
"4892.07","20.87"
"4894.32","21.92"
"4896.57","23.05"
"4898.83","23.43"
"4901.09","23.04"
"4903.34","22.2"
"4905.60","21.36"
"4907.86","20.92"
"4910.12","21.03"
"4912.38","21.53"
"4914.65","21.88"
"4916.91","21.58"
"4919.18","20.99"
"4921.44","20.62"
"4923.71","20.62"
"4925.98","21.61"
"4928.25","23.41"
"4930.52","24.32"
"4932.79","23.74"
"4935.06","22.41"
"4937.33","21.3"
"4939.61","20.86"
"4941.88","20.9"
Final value 0.9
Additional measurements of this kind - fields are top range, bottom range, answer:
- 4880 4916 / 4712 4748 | 0.94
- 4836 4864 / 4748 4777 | 1.05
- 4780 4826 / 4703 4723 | 1.01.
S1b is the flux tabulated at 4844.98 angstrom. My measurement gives 22.71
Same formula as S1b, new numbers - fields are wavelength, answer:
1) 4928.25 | 23.41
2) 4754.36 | 23.48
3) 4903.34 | 22.2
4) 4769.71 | 24.75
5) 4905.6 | 21.36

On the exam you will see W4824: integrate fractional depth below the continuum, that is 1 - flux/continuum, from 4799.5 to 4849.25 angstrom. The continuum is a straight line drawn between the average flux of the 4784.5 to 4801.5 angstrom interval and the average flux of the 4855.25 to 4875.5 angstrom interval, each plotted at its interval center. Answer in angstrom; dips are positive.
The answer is 2.5 angstrom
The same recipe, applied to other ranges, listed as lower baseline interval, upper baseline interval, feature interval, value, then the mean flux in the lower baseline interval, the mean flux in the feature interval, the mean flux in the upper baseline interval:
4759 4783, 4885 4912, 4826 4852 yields 1.0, 24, 21.9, 21.7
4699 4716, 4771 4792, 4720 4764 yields -0.1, 24.4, 24.3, 24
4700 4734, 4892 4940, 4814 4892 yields -0.4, 24.3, 22.8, 22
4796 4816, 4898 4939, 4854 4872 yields -2.7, 23.5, 26.1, 22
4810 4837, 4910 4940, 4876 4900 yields 1.1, 23.4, 21.4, 21.9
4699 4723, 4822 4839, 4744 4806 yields -0.8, 24.6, 23.8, 22.6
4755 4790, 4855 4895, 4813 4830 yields -0.3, 23.9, 23.9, 23.2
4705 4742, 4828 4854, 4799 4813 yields -0.6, 24.4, 23.3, 21.5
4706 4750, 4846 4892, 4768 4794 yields -0.2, 24.5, 24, 22.6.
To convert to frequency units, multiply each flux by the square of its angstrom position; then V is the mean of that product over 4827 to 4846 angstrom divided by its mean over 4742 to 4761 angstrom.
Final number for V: 1.0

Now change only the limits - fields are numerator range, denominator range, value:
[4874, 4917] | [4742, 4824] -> 0.94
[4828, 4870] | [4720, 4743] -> 1.02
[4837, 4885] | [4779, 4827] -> 0.99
